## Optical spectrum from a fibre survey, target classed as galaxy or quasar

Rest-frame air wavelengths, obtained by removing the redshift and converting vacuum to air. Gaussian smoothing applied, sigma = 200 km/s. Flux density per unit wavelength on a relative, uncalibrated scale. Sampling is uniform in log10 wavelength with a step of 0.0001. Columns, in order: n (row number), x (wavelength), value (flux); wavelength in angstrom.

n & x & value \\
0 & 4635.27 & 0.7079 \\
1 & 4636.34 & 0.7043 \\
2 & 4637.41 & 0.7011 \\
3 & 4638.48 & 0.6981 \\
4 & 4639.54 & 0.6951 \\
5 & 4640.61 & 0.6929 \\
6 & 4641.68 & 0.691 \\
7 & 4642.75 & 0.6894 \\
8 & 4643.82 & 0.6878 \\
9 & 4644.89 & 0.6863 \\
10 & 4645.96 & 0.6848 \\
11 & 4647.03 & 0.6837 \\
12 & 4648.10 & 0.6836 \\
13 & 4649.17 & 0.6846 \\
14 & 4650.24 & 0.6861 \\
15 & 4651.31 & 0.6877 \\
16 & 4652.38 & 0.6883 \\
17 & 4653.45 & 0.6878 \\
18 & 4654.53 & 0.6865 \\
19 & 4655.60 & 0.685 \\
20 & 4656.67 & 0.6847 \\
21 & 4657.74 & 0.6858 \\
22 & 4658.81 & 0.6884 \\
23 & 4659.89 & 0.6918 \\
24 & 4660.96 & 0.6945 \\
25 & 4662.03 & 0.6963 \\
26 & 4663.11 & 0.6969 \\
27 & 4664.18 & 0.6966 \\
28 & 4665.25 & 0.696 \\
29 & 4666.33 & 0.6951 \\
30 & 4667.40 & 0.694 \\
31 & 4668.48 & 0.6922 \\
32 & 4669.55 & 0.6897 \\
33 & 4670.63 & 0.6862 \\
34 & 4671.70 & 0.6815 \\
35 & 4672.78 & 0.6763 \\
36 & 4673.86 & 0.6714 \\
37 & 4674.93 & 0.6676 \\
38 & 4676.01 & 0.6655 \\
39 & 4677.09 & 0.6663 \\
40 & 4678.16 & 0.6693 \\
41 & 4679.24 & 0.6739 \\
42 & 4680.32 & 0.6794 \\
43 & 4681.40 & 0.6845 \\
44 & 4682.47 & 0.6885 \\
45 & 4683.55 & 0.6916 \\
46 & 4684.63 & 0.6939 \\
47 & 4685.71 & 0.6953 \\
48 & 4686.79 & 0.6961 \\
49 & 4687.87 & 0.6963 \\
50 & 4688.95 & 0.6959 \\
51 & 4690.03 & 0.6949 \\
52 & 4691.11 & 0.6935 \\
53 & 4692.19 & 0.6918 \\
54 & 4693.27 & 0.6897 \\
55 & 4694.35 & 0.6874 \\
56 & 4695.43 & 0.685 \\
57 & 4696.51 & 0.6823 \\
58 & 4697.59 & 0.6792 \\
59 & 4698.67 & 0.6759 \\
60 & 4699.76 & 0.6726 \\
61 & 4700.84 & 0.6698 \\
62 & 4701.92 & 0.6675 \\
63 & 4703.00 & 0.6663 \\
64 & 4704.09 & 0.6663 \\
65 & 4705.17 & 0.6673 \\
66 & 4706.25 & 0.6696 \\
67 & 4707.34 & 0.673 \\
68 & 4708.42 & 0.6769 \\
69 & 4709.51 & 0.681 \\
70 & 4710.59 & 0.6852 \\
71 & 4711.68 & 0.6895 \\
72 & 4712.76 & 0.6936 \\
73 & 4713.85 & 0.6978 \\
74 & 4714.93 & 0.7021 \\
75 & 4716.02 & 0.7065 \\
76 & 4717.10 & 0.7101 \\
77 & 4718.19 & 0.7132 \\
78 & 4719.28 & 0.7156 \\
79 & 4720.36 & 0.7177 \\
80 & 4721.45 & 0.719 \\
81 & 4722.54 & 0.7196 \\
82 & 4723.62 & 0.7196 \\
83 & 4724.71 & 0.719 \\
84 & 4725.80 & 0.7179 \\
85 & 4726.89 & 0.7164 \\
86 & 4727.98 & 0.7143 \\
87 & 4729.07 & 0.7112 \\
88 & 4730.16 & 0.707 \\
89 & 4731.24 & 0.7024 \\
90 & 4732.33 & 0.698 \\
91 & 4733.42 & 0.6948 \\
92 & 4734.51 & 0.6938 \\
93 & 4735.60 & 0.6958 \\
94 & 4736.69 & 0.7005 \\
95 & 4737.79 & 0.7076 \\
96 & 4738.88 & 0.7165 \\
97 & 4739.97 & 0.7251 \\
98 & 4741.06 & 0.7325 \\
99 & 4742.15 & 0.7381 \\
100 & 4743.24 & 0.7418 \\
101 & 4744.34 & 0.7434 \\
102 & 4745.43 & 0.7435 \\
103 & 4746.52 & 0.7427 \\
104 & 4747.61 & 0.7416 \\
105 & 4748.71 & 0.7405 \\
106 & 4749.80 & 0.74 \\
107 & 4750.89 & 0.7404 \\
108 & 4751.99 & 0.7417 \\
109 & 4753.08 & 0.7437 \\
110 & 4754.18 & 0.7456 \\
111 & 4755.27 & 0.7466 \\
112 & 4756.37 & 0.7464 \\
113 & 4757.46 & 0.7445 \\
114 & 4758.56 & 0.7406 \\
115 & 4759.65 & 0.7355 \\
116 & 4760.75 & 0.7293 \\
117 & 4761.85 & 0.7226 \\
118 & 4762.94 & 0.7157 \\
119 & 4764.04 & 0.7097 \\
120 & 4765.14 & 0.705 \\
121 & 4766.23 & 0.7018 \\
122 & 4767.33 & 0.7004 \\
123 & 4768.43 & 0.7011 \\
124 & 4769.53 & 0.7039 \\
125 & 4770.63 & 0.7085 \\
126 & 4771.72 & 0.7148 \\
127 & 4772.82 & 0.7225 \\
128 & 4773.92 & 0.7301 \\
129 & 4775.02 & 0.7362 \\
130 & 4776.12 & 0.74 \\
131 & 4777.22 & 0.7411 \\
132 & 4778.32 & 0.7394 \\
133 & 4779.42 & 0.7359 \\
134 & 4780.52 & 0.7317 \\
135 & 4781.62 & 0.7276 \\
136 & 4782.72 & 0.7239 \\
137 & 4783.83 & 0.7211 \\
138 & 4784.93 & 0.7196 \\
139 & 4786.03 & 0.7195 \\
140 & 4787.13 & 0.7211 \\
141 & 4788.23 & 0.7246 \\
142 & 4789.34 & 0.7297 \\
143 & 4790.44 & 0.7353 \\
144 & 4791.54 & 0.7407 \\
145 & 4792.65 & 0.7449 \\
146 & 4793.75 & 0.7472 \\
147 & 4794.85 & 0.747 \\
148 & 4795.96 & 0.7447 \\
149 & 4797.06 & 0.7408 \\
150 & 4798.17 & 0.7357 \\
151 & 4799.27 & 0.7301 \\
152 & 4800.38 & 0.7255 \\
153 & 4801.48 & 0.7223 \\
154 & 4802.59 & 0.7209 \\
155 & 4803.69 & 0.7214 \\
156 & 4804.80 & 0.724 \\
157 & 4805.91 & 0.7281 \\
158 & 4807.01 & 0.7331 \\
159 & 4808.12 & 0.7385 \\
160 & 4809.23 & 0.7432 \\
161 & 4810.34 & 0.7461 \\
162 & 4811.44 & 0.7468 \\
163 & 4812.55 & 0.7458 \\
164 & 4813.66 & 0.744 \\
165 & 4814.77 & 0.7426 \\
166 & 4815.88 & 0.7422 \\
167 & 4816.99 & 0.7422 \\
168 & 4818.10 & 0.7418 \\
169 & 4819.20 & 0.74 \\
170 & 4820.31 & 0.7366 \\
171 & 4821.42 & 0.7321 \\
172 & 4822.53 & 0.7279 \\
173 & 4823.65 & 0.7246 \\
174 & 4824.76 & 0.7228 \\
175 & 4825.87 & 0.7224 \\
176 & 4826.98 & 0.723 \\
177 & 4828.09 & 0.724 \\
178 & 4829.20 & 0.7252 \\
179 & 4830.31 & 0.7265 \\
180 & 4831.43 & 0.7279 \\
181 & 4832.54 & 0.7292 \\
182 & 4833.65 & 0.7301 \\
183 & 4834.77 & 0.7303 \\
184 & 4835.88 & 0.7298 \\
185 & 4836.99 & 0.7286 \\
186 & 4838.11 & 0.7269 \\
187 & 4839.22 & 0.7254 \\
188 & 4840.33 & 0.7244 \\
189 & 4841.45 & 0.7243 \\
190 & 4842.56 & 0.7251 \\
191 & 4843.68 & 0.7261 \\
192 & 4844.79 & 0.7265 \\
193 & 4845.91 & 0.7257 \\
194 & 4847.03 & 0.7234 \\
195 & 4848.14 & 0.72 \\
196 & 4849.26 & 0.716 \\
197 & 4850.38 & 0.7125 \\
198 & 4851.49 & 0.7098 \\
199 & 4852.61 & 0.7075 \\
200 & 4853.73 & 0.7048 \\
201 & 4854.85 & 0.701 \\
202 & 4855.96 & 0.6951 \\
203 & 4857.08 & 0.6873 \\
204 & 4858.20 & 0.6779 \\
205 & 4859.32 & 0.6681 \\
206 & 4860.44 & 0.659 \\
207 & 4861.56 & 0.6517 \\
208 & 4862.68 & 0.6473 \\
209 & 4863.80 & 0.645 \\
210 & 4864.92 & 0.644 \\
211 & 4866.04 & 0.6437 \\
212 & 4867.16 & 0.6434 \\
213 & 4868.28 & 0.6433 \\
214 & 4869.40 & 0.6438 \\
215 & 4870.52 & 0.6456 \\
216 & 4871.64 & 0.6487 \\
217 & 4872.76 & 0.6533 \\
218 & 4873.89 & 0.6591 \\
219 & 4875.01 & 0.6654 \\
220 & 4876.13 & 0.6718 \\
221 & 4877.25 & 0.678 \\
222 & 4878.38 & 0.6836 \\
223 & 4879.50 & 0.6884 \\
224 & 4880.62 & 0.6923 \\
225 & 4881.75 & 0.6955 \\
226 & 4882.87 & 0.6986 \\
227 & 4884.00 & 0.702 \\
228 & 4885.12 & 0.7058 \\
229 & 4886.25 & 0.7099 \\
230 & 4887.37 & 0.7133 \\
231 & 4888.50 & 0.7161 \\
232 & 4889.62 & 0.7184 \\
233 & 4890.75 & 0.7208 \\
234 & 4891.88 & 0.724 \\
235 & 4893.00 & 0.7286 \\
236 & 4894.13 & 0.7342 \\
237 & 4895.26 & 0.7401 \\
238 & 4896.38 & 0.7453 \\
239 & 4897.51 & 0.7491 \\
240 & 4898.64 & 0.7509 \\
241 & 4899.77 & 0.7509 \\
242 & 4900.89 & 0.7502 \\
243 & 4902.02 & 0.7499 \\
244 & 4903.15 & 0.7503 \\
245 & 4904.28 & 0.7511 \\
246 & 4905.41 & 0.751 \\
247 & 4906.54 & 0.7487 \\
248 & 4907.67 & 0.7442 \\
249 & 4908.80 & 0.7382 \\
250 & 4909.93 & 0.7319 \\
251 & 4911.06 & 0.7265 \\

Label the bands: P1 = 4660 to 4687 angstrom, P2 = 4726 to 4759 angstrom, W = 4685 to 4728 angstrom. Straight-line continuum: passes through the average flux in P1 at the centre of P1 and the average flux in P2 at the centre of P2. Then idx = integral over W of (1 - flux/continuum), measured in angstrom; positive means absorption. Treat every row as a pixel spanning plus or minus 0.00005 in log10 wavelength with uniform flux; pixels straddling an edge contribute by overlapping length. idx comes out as 0.7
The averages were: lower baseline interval 0.686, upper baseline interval 0.726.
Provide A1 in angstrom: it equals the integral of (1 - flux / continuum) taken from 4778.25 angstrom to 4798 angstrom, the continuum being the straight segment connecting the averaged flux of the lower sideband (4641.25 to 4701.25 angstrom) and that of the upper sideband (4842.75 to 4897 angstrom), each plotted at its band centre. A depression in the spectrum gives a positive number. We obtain -1.3 angstrom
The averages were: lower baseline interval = 0.686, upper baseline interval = 0.691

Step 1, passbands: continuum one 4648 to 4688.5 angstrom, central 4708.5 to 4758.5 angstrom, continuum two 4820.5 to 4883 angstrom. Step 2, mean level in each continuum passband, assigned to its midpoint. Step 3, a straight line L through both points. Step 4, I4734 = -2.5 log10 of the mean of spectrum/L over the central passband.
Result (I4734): -0.045 mag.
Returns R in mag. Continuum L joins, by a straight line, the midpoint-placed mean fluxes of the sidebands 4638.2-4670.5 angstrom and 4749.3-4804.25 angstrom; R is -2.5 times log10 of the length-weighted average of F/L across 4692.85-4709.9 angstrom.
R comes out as 0.05 mag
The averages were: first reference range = 0.69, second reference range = 0.729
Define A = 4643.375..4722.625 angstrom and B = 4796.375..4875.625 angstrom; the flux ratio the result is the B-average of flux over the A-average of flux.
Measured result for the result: 1.03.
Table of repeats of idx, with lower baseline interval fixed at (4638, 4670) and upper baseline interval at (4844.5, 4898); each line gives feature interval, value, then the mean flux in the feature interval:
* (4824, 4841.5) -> -0.9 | 0.726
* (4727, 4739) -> -0.2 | 0.704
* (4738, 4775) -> -2.1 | 0.729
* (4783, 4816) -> -2.1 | 0.734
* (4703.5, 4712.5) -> 0.2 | 0.676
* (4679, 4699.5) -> 0.1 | 0.688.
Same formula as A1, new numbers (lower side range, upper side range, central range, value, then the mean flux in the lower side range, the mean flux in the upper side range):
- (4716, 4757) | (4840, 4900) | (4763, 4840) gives -2.1 angstrom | 0.723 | 0.696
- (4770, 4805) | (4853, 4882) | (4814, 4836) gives -1.0 angstrom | 0.73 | 0.667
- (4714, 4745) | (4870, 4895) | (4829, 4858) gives -0.8 angstrom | 0.714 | 0.694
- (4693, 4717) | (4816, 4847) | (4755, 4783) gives -0.8 angstrom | 0.682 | 0.729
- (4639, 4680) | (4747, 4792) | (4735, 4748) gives -0.2 angstrom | 0.686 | 0.728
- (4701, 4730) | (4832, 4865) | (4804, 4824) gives -1.0 angstrom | 0.697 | 0.705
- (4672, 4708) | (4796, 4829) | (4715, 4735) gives -0.4 angstrom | 0.68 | 0.734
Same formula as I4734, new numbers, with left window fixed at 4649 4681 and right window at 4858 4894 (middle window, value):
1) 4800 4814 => -0.082 mag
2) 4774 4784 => -0.079 mag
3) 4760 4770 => -0.044 mag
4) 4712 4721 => -0.037 mag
